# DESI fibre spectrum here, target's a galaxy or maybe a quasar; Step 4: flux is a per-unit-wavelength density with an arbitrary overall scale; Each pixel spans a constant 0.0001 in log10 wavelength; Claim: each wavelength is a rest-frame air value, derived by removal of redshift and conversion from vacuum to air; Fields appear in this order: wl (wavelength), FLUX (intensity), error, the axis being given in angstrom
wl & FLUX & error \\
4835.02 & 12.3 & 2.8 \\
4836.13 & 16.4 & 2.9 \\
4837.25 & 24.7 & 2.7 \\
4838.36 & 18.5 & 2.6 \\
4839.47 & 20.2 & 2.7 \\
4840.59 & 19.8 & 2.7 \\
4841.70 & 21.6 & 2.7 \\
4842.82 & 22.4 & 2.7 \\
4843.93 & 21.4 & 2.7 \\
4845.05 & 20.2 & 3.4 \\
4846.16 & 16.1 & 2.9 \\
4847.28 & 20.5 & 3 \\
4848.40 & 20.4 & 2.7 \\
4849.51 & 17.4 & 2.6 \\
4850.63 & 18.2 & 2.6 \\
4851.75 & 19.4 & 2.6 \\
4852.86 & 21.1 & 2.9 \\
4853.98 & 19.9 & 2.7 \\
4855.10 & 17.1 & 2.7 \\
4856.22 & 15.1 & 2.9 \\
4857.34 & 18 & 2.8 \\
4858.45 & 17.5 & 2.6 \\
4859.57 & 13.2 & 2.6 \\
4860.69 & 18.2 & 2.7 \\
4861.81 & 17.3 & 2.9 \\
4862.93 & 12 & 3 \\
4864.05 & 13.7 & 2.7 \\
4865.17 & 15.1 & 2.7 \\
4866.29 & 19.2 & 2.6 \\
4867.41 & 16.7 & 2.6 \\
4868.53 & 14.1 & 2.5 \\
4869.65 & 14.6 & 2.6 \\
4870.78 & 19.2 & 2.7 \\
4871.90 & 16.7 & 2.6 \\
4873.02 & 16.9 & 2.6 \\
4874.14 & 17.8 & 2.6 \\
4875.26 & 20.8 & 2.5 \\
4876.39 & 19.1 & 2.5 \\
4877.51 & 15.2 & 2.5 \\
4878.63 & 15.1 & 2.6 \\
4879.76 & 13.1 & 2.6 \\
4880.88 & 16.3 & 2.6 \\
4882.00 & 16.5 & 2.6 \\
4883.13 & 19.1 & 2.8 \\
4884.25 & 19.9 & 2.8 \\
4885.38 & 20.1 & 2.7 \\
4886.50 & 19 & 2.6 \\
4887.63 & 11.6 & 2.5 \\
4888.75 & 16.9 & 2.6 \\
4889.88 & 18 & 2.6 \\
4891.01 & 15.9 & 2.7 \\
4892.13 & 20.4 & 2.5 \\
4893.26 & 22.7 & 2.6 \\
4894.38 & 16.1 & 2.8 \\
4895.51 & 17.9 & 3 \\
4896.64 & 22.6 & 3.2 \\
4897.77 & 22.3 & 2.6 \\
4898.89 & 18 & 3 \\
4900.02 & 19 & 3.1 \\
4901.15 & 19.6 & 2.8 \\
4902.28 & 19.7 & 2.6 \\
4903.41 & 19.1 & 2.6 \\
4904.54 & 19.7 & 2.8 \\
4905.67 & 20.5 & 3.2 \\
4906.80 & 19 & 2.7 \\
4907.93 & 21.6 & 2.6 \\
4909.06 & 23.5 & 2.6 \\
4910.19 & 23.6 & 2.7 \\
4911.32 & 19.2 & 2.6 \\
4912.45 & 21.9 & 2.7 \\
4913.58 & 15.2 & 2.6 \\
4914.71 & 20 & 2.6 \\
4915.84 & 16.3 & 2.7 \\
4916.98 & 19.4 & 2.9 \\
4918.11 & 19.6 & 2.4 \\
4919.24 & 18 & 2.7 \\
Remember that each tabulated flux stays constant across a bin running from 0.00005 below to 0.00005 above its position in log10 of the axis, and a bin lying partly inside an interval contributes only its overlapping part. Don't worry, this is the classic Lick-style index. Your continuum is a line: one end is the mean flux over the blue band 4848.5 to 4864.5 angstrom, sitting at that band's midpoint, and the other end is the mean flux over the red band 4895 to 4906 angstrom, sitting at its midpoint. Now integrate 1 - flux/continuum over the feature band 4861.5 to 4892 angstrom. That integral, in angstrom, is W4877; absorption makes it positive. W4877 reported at 2.8 angstrom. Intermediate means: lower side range 17.1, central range 16.7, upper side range 19.8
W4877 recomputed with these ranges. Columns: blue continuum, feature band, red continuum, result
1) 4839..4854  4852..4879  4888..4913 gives 4.1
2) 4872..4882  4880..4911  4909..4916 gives -1.2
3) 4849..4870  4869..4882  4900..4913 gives 0.9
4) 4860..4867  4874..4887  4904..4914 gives 0.0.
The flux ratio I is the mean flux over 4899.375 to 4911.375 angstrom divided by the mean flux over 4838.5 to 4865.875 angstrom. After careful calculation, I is 1.12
